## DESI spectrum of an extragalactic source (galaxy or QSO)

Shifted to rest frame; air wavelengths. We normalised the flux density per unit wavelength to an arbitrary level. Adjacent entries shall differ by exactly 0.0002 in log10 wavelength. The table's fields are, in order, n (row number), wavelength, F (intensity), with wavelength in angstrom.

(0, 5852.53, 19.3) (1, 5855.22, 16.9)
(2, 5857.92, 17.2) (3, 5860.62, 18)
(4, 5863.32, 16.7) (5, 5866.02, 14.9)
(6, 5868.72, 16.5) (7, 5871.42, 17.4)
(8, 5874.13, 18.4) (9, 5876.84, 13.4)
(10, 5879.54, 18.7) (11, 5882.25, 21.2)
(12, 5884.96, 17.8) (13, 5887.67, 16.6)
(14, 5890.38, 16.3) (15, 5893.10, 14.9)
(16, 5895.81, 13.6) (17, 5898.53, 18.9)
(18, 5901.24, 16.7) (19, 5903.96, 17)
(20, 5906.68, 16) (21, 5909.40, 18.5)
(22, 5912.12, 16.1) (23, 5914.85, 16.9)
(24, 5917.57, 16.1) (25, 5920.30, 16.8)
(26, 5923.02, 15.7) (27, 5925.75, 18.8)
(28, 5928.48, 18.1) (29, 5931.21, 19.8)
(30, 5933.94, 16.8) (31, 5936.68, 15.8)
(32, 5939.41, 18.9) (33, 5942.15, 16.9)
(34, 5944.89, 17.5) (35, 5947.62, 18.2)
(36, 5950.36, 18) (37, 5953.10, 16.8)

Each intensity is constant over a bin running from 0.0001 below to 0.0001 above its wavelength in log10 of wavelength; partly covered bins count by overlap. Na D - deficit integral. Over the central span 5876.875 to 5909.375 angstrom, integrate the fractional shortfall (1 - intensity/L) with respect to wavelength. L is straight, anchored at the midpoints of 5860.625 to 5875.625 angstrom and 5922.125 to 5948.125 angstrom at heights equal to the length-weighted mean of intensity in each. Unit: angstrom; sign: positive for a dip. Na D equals 0.3 angstrom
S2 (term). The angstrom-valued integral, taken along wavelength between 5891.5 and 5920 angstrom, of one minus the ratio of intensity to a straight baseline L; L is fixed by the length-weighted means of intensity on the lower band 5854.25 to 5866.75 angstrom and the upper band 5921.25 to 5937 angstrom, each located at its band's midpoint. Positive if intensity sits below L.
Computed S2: 1.4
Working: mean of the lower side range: 16.8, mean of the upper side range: 17.6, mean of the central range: 16.5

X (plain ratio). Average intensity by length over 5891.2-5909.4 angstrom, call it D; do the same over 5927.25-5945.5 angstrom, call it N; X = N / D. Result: 1.08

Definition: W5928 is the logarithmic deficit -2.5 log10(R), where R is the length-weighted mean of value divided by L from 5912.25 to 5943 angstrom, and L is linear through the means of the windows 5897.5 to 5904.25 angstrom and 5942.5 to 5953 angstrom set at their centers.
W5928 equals 0.022 mag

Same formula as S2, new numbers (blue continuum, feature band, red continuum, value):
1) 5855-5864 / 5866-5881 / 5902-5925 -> 0.3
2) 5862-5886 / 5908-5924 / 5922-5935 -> 0.9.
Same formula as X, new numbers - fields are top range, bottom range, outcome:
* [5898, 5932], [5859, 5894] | 1.01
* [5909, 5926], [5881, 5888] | 0.89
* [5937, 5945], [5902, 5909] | 1.05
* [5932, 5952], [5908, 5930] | 1.02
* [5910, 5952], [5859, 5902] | 1.03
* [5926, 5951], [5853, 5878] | 1.07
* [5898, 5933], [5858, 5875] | 1.02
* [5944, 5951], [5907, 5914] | 1.05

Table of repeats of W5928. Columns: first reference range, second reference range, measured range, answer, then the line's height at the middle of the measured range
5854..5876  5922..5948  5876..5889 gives -0.04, 17.1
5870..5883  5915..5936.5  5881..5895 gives 0.02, 17.6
